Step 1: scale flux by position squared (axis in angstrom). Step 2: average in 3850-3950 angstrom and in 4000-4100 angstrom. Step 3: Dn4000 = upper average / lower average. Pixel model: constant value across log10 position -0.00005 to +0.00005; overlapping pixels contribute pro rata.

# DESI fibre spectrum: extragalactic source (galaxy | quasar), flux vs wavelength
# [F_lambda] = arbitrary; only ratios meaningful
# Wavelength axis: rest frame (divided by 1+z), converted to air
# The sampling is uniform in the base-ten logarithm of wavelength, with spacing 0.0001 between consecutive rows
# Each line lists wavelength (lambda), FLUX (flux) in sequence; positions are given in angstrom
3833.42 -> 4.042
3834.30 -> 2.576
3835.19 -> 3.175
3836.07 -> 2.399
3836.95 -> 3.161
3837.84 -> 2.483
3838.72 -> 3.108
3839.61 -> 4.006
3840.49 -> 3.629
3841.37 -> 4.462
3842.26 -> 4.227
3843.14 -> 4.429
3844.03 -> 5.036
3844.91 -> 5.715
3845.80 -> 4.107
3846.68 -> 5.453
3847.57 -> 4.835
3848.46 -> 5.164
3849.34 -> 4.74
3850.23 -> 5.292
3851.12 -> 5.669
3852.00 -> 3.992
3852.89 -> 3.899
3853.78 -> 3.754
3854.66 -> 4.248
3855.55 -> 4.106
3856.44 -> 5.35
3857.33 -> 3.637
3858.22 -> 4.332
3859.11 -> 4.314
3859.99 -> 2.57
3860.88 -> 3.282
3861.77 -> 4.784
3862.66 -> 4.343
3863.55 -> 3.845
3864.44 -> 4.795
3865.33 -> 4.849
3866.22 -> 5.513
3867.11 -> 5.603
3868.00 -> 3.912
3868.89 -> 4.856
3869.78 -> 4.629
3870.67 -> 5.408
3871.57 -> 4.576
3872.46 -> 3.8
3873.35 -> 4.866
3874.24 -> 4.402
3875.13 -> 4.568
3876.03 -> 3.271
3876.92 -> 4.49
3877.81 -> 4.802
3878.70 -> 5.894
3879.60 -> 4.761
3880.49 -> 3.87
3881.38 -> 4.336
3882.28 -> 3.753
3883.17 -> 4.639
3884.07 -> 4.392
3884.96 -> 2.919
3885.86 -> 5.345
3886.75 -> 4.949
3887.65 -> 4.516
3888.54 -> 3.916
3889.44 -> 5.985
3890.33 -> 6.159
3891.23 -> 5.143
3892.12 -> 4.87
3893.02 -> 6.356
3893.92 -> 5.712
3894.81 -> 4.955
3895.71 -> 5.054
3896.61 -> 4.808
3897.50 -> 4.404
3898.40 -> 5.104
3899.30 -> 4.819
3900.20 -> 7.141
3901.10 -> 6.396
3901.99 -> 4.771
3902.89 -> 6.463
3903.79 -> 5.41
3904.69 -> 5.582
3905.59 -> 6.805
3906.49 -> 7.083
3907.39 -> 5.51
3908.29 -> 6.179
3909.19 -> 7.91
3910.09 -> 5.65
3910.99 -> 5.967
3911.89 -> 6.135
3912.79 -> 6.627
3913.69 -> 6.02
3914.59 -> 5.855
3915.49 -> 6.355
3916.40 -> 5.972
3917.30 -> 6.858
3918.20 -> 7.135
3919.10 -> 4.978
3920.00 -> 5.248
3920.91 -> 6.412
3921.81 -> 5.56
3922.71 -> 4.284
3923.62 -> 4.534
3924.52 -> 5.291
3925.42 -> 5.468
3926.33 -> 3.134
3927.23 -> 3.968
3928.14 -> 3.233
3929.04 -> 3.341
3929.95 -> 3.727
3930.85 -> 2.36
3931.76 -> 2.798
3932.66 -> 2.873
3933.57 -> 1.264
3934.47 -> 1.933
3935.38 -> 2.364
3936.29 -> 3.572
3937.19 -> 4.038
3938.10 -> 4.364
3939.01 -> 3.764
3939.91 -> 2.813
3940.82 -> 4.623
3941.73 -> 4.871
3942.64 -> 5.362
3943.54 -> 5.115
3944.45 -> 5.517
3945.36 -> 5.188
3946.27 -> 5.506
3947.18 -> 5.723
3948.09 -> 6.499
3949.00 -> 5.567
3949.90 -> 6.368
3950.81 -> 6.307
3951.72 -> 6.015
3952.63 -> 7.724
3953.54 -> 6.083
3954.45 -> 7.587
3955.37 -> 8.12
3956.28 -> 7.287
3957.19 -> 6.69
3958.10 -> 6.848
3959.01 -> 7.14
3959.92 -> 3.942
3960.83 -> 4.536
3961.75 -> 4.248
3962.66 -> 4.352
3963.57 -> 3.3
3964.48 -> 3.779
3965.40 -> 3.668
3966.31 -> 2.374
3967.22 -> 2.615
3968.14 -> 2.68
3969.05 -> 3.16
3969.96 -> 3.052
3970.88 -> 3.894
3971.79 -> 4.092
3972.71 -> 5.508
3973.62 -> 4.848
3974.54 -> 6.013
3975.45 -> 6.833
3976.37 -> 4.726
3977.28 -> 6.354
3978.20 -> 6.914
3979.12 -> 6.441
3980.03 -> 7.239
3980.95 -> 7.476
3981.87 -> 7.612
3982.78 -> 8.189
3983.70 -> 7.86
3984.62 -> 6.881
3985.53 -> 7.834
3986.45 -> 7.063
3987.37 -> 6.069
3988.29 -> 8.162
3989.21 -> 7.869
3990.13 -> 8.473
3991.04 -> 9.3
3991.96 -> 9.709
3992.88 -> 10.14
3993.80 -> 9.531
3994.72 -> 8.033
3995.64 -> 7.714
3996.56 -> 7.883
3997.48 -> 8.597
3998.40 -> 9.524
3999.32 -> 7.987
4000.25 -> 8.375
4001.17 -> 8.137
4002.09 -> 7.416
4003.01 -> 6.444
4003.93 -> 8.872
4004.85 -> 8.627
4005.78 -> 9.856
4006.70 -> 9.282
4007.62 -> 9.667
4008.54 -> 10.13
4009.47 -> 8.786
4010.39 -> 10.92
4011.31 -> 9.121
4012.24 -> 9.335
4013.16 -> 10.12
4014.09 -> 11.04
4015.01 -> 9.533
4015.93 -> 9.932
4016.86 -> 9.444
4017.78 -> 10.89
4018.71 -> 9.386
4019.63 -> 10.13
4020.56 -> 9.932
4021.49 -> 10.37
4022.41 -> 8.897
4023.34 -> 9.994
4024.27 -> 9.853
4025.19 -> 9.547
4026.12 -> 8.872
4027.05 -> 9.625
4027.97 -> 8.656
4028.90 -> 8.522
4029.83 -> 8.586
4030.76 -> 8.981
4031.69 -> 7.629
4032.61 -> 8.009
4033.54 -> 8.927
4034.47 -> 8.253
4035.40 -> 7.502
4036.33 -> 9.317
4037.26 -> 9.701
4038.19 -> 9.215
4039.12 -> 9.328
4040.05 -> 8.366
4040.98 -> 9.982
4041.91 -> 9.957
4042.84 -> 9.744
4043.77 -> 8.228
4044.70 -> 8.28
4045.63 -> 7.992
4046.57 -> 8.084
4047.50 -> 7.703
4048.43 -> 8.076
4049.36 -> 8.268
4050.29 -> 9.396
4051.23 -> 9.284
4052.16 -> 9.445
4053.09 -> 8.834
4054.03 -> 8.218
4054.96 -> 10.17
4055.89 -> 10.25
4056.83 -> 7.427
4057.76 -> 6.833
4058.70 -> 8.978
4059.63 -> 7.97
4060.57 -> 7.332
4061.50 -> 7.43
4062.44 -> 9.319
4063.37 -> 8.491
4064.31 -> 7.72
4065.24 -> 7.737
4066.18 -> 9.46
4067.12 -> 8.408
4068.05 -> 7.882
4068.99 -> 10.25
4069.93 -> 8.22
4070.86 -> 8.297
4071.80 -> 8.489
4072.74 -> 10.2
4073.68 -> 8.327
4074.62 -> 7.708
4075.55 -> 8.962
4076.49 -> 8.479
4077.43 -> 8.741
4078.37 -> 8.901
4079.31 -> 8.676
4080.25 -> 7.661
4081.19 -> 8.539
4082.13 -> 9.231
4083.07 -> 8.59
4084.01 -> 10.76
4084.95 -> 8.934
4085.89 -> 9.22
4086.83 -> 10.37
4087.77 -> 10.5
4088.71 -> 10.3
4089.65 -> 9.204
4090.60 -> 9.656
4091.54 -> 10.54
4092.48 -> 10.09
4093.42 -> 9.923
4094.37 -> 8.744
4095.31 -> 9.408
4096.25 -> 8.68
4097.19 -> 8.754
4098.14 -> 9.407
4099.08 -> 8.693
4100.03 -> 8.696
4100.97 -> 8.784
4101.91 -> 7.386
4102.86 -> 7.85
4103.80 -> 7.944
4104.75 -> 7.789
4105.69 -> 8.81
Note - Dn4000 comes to 2.0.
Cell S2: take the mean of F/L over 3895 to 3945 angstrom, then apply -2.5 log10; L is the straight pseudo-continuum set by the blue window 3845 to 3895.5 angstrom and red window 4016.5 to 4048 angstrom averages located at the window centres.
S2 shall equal 0.19 mag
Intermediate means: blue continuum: 4.63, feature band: 4.96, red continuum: 9.05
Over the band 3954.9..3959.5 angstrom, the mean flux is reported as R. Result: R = 7.19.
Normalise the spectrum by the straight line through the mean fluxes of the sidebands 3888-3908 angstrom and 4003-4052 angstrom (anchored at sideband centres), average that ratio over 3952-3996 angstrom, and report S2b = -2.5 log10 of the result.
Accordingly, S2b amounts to 0.23 mag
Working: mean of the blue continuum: 5.57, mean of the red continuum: 9.17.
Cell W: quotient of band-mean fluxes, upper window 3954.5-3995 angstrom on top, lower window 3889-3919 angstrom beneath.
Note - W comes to 1.0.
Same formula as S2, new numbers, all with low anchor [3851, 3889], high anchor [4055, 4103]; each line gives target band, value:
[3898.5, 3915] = -0.178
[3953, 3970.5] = 0.294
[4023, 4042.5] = -0.145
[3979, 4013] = -0.187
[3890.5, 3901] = -0.087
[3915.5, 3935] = 0.264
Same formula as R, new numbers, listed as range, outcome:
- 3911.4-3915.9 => 6.2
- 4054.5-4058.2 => 8.69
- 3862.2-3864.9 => 4.33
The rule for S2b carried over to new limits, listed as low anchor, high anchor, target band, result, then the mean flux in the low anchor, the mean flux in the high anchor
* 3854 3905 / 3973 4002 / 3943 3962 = 0.10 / 4.76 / 7.66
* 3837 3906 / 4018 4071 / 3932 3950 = 0.43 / 4.7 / 8.81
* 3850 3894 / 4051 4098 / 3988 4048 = -0.17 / 4.57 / 8.91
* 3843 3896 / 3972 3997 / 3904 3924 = -0.06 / 4.65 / 7.4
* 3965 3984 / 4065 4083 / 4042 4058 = -0.11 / 5.3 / 8.65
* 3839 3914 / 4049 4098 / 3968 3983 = 0.23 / 4.92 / 8.91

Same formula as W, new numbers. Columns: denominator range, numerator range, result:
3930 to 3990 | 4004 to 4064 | 1.72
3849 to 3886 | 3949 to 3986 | 1.28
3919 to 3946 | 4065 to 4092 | 2.23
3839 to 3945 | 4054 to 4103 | 1.86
